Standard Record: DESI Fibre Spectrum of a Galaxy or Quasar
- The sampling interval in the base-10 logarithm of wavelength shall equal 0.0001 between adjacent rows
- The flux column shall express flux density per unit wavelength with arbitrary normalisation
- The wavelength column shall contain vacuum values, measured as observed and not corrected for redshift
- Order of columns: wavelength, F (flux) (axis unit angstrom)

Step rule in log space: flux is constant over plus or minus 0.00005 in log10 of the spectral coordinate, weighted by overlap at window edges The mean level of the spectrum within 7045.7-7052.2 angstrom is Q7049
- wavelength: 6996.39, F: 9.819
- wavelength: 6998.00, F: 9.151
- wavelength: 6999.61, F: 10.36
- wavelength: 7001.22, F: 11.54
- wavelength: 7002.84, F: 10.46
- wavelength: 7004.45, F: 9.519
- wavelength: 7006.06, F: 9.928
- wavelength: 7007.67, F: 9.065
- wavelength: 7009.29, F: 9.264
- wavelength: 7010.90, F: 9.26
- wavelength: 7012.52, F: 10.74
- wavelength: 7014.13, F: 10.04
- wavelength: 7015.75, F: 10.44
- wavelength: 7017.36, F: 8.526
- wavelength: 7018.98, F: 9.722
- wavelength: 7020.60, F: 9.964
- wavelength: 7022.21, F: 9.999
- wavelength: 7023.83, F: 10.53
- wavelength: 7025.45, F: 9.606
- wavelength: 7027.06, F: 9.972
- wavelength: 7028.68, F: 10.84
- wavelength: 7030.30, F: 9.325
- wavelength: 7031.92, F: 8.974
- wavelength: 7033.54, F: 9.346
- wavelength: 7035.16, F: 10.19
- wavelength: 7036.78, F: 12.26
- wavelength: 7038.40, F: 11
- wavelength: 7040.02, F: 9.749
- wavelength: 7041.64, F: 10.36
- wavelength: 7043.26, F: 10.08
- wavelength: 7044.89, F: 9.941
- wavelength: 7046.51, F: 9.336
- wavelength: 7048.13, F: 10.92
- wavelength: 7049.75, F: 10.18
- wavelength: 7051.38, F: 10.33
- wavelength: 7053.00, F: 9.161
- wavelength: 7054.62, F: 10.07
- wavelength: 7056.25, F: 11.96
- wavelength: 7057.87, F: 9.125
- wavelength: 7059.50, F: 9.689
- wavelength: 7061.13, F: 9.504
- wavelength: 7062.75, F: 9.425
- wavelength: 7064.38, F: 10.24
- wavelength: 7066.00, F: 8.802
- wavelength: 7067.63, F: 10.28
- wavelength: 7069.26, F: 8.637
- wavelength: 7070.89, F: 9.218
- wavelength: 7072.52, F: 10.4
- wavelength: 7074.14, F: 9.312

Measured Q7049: 10.2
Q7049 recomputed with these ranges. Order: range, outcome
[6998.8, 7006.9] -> 10.4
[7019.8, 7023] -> 10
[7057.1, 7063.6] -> 9.43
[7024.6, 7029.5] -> 10.1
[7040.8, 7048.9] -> 10.1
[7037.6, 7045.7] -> 10.2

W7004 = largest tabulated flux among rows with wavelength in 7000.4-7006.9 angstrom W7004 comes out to 11.54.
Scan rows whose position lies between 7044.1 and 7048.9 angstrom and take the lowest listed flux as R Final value 9.336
